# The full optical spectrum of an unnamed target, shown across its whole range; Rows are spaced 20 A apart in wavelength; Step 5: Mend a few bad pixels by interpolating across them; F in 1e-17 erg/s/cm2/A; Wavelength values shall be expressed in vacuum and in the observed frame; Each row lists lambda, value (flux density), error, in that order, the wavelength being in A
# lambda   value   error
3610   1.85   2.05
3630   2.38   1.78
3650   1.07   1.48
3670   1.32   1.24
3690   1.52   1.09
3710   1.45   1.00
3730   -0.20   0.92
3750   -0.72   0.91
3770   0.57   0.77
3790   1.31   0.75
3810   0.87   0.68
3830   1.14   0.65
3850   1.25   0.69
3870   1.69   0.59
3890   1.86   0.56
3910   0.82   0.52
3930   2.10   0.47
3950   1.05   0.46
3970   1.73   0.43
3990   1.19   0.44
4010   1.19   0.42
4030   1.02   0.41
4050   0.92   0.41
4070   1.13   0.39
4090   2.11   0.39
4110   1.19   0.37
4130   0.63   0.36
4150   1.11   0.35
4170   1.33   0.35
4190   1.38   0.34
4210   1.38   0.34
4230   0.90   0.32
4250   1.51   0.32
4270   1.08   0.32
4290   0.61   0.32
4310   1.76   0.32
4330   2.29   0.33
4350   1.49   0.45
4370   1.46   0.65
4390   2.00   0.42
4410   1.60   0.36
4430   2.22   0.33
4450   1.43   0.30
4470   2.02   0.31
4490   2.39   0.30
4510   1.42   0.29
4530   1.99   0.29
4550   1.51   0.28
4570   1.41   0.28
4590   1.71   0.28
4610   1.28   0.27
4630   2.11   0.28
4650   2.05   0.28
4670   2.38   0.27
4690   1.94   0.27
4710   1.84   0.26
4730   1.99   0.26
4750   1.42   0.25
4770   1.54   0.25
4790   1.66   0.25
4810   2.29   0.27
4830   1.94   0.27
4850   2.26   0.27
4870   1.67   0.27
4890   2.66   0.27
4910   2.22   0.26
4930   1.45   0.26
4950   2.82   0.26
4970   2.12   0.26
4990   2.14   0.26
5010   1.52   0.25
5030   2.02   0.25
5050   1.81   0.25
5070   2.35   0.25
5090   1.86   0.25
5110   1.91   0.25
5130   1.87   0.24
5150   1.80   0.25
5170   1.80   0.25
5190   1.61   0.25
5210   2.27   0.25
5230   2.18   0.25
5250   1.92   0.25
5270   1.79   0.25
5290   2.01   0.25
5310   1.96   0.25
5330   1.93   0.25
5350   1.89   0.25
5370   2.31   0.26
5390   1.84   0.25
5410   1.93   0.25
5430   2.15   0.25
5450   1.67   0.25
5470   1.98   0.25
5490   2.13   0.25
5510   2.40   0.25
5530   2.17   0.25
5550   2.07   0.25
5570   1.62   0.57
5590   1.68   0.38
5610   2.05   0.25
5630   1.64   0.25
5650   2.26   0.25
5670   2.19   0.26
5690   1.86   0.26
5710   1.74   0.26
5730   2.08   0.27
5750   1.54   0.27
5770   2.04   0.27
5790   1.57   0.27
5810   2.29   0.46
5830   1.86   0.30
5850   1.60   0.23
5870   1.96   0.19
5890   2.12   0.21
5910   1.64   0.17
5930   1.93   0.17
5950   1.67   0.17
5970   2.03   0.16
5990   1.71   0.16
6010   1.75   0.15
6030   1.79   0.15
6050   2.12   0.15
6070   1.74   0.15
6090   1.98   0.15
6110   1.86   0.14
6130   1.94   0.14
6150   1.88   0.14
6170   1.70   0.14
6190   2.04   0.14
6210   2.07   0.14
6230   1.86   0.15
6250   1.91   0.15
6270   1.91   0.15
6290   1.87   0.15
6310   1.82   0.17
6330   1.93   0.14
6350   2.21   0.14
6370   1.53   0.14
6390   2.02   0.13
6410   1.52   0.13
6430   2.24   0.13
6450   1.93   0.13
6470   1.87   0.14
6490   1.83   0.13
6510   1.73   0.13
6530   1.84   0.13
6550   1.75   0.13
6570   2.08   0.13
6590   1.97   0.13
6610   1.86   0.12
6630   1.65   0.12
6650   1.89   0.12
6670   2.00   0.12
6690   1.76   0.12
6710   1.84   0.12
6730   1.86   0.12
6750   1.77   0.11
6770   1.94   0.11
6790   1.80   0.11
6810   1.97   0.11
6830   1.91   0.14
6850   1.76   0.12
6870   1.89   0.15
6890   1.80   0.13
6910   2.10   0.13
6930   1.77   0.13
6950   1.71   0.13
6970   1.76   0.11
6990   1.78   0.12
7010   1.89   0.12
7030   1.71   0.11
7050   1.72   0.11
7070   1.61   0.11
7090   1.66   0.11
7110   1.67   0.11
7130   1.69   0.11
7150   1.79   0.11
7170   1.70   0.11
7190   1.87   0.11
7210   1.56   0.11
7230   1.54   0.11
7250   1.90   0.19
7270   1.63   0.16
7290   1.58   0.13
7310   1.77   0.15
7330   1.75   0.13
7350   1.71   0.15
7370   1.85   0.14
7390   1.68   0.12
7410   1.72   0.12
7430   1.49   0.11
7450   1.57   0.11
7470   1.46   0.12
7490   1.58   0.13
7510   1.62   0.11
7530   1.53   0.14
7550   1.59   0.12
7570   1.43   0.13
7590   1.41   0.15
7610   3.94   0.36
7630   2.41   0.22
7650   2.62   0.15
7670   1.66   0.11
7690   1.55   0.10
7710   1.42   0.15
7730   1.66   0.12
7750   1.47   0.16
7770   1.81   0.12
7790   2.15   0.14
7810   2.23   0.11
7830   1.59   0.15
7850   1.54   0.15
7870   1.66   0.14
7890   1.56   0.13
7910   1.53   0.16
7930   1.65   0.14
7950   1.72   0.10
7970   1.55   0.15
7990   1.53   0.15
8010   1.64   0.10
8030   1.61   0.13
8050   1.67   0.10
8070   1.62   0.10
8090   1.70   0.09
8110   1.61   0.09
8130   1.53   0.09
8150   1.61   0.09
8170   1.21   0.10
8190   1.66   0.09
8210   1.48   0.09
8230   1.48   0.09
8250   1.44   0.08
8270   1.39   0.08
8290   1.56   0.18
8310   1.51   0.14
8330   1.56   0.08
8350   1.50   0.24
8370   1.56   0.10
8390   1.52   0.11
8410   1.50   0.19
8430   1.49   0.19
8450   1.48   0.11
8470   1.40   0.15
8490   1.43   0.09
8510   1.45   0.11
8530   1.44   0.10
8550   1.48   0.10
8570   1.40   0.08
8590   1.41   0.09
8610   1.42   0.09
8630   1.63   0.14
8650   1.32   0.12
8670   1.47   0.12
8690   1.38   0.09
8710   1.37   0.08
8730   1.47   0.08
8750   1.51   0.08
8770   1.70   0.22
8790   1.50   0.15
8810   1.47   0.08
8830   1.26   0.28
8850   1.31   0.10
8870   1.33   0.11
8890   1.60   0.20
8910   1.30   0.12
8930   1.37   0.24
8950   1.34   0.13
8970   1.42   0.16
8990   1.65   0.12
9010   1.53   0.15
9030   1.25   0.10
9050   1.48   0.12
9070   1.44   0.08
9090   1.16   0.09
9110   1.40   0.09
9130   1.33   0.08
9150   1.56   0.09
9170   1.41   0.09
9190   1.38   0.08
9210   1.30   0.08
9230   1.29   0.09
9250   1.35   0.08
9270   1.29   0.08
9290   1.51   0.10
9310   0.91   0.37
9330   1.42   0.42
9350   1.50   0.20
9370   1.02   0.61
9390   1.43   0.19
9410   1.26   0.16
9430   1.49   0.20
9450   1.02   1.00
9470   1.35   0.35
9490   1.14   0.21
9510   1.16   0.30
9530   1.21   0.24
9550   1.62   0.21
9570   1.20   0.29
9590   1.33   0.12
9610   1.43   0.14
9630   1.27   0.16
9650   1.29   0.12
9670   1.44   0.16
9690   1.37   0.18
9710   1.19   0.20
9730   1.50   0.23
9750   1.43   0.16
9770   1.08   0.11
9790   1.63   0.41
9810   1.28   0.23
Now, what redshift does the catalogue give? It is 0.161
